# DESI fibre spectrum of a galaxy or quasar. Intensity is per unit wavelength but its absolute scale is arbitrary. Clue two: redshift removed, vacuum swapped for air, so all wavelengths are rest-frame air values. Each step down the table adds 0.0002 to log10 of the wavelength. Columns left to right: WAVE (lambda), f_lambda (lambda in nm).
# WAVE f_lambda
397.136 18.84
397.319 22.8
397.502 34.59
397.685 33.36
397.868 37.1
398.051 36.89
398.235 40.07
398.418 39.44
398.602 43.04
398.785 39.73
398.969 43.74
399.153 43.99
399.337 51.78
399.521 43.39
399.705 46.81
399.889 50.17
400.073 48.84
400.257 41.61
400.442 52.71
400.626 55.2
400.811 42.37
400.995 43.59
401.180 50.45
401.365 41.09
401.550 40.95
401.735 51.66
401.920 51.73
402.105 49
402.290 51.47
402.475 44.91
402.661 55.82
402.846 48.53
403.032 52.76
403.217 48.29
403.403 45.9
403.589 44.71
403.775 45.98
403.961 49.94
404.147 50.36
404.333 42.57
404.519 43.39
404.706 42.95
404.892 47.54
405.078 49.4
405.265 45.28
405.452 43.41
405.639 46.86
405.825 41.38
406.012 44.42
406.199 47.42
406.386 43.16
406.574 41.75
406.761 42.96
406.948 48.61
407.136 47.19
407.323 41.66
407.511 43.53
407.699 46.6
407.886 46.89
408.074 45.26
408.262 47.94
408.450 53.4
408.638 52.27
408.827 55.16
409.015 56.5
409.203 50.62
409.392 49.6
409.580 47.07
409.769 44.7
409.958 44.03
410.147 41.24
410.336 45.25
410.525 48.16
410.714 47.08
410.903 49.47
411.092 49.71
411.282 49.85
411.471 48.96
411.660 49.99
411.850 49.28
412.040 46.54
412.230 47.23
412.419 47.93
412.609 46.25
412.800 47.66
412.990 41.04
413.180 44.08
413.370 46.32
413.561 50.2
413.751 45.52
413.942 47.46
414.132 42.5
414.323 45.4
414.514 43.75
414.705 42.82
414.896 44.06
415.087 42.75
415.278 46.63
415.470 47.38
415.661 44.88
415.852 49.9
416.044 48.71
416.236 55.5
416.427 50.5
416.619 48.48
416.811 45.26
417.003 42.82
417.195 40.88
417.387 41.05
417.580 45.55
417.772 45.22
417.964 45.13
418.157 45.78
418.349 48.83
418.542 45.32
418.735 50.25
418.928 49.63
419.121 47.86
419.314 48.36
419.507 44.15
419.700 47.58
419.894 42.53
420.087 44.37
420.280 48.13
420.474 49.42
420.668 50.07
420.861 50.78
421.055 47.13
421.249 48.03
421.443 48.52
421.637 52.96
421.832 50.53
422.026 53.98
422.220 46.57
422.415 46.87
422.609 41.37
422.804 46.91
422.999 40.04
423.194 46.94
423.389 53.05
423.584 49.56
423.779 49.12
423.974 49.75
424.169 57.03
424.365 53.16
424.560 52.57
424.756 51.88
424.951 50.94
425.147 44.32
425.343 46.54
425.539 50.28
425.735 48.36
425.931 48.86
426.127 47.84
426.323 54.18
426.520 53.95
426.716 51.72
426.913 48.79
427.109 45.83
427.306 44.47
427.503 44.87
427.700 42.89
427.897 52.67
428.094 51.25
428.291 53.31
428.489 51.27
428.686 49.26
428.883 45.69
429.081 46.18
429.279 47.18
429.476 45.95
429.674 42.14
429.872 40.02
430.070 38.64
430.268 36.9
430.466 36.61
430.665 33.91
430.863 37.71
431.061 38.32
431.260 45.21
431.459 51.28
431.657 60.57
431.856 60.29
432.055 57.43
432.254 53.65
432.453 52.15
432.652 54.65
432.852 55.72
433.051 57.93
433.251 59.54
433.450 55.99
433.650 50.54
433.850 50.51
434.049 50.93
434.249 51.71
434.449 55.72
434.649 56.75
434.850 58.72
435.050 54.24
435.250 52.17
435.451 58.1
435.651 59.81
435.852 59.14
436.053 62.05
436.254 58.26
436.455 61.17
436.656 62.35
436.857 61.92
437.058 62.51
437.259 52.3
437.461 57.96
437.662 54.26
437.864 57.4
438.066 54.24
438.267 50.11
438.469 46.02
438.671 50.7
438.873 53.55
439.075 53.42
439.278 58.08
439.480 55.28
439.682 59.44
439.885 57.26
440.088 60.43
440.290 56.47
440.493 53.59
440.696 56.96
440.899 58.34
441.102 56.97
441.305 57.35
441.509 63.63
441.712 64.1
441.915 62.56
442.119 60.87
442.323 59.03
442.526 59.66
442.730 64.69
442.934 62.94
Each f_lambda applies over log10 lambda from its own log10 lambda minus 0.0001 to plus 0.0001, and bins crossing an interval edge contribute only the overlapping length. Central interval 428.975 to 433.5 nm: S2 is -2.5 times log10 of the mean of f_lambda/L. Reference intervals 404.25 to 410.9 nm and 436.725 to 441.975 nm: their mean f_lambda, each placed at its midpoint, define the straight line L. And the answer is 0.129 mag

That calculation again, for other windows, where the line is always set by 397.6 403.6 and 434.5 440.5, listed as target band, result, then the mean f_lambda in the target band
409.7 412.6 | 0.04 mag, 47.3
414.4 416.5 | 0.07 mag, 46.9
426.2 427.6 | 0.09 mag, 49.1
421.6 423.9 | 0.09 mag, 48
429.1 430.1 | 0.24 mag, 43.3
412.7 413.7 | 0.08 mag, 45.8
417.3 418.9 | 0.11 mag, 46.1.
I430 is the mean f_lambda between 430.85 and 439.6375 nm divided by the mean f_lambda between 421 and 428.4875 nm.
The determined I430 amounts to 1.1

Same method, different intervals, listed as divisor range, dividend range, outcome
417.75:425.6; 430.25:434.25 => 1.04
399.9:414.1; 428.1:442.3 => 1.13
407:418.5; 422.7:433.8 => 1.04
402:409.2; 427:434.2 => 1.02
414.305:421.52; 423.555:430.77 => 1.02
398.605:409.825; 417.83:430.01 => 1.02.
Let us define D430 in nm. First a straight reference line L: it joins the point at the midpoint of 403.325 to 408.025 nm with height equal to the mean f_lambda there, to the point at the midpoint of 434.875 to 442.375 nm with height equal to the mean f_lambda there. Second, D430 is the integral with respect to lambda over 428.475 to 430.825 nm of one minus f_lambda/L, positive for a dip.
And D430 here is 0.51 nm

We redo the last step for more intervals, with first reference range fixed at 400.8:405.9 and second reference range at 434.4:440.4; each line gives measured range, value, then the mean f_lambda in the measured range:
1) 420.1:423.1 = 0.24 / 48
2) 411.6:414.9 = 0.25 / 46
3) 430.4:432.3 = 0.26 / 47.5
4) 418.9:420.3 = 0.14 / 46.4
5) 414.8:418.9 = 0.35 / 46.5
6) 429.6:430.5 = 0.26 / 38.9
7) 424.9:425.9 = 0.10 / 48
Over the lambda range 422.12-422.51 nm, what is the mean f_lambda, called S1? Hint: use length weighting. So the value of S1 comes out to 46.8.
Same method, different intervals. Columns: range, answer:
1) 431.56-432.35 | 58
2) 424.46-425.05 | 51.8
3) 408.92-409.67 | 51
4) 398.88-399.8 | 45.9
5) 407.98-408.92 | 50.8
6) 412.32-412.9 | 47.2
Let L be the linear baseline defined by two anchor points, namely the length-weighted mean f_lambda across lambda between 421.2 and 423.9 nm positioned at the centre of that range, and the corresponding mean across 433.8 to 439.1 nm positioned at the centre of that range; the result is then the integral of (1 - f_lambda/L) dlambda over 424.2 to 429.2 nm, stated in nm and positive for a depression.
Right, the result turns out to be 0.11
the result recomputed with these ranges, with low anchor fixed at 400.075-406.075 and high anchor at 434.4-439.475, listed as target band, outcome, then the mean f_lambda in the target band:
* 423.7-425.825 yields 0.11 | 50.4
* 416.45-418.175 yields 0.21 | 44.6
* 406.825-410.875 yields 0.08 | 47.7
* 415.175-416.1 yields 0.06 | 47.4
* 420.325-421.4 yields 0.06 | 49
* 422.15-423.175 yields 0.16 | 44.5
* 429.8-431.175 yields 0.43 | 37.5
